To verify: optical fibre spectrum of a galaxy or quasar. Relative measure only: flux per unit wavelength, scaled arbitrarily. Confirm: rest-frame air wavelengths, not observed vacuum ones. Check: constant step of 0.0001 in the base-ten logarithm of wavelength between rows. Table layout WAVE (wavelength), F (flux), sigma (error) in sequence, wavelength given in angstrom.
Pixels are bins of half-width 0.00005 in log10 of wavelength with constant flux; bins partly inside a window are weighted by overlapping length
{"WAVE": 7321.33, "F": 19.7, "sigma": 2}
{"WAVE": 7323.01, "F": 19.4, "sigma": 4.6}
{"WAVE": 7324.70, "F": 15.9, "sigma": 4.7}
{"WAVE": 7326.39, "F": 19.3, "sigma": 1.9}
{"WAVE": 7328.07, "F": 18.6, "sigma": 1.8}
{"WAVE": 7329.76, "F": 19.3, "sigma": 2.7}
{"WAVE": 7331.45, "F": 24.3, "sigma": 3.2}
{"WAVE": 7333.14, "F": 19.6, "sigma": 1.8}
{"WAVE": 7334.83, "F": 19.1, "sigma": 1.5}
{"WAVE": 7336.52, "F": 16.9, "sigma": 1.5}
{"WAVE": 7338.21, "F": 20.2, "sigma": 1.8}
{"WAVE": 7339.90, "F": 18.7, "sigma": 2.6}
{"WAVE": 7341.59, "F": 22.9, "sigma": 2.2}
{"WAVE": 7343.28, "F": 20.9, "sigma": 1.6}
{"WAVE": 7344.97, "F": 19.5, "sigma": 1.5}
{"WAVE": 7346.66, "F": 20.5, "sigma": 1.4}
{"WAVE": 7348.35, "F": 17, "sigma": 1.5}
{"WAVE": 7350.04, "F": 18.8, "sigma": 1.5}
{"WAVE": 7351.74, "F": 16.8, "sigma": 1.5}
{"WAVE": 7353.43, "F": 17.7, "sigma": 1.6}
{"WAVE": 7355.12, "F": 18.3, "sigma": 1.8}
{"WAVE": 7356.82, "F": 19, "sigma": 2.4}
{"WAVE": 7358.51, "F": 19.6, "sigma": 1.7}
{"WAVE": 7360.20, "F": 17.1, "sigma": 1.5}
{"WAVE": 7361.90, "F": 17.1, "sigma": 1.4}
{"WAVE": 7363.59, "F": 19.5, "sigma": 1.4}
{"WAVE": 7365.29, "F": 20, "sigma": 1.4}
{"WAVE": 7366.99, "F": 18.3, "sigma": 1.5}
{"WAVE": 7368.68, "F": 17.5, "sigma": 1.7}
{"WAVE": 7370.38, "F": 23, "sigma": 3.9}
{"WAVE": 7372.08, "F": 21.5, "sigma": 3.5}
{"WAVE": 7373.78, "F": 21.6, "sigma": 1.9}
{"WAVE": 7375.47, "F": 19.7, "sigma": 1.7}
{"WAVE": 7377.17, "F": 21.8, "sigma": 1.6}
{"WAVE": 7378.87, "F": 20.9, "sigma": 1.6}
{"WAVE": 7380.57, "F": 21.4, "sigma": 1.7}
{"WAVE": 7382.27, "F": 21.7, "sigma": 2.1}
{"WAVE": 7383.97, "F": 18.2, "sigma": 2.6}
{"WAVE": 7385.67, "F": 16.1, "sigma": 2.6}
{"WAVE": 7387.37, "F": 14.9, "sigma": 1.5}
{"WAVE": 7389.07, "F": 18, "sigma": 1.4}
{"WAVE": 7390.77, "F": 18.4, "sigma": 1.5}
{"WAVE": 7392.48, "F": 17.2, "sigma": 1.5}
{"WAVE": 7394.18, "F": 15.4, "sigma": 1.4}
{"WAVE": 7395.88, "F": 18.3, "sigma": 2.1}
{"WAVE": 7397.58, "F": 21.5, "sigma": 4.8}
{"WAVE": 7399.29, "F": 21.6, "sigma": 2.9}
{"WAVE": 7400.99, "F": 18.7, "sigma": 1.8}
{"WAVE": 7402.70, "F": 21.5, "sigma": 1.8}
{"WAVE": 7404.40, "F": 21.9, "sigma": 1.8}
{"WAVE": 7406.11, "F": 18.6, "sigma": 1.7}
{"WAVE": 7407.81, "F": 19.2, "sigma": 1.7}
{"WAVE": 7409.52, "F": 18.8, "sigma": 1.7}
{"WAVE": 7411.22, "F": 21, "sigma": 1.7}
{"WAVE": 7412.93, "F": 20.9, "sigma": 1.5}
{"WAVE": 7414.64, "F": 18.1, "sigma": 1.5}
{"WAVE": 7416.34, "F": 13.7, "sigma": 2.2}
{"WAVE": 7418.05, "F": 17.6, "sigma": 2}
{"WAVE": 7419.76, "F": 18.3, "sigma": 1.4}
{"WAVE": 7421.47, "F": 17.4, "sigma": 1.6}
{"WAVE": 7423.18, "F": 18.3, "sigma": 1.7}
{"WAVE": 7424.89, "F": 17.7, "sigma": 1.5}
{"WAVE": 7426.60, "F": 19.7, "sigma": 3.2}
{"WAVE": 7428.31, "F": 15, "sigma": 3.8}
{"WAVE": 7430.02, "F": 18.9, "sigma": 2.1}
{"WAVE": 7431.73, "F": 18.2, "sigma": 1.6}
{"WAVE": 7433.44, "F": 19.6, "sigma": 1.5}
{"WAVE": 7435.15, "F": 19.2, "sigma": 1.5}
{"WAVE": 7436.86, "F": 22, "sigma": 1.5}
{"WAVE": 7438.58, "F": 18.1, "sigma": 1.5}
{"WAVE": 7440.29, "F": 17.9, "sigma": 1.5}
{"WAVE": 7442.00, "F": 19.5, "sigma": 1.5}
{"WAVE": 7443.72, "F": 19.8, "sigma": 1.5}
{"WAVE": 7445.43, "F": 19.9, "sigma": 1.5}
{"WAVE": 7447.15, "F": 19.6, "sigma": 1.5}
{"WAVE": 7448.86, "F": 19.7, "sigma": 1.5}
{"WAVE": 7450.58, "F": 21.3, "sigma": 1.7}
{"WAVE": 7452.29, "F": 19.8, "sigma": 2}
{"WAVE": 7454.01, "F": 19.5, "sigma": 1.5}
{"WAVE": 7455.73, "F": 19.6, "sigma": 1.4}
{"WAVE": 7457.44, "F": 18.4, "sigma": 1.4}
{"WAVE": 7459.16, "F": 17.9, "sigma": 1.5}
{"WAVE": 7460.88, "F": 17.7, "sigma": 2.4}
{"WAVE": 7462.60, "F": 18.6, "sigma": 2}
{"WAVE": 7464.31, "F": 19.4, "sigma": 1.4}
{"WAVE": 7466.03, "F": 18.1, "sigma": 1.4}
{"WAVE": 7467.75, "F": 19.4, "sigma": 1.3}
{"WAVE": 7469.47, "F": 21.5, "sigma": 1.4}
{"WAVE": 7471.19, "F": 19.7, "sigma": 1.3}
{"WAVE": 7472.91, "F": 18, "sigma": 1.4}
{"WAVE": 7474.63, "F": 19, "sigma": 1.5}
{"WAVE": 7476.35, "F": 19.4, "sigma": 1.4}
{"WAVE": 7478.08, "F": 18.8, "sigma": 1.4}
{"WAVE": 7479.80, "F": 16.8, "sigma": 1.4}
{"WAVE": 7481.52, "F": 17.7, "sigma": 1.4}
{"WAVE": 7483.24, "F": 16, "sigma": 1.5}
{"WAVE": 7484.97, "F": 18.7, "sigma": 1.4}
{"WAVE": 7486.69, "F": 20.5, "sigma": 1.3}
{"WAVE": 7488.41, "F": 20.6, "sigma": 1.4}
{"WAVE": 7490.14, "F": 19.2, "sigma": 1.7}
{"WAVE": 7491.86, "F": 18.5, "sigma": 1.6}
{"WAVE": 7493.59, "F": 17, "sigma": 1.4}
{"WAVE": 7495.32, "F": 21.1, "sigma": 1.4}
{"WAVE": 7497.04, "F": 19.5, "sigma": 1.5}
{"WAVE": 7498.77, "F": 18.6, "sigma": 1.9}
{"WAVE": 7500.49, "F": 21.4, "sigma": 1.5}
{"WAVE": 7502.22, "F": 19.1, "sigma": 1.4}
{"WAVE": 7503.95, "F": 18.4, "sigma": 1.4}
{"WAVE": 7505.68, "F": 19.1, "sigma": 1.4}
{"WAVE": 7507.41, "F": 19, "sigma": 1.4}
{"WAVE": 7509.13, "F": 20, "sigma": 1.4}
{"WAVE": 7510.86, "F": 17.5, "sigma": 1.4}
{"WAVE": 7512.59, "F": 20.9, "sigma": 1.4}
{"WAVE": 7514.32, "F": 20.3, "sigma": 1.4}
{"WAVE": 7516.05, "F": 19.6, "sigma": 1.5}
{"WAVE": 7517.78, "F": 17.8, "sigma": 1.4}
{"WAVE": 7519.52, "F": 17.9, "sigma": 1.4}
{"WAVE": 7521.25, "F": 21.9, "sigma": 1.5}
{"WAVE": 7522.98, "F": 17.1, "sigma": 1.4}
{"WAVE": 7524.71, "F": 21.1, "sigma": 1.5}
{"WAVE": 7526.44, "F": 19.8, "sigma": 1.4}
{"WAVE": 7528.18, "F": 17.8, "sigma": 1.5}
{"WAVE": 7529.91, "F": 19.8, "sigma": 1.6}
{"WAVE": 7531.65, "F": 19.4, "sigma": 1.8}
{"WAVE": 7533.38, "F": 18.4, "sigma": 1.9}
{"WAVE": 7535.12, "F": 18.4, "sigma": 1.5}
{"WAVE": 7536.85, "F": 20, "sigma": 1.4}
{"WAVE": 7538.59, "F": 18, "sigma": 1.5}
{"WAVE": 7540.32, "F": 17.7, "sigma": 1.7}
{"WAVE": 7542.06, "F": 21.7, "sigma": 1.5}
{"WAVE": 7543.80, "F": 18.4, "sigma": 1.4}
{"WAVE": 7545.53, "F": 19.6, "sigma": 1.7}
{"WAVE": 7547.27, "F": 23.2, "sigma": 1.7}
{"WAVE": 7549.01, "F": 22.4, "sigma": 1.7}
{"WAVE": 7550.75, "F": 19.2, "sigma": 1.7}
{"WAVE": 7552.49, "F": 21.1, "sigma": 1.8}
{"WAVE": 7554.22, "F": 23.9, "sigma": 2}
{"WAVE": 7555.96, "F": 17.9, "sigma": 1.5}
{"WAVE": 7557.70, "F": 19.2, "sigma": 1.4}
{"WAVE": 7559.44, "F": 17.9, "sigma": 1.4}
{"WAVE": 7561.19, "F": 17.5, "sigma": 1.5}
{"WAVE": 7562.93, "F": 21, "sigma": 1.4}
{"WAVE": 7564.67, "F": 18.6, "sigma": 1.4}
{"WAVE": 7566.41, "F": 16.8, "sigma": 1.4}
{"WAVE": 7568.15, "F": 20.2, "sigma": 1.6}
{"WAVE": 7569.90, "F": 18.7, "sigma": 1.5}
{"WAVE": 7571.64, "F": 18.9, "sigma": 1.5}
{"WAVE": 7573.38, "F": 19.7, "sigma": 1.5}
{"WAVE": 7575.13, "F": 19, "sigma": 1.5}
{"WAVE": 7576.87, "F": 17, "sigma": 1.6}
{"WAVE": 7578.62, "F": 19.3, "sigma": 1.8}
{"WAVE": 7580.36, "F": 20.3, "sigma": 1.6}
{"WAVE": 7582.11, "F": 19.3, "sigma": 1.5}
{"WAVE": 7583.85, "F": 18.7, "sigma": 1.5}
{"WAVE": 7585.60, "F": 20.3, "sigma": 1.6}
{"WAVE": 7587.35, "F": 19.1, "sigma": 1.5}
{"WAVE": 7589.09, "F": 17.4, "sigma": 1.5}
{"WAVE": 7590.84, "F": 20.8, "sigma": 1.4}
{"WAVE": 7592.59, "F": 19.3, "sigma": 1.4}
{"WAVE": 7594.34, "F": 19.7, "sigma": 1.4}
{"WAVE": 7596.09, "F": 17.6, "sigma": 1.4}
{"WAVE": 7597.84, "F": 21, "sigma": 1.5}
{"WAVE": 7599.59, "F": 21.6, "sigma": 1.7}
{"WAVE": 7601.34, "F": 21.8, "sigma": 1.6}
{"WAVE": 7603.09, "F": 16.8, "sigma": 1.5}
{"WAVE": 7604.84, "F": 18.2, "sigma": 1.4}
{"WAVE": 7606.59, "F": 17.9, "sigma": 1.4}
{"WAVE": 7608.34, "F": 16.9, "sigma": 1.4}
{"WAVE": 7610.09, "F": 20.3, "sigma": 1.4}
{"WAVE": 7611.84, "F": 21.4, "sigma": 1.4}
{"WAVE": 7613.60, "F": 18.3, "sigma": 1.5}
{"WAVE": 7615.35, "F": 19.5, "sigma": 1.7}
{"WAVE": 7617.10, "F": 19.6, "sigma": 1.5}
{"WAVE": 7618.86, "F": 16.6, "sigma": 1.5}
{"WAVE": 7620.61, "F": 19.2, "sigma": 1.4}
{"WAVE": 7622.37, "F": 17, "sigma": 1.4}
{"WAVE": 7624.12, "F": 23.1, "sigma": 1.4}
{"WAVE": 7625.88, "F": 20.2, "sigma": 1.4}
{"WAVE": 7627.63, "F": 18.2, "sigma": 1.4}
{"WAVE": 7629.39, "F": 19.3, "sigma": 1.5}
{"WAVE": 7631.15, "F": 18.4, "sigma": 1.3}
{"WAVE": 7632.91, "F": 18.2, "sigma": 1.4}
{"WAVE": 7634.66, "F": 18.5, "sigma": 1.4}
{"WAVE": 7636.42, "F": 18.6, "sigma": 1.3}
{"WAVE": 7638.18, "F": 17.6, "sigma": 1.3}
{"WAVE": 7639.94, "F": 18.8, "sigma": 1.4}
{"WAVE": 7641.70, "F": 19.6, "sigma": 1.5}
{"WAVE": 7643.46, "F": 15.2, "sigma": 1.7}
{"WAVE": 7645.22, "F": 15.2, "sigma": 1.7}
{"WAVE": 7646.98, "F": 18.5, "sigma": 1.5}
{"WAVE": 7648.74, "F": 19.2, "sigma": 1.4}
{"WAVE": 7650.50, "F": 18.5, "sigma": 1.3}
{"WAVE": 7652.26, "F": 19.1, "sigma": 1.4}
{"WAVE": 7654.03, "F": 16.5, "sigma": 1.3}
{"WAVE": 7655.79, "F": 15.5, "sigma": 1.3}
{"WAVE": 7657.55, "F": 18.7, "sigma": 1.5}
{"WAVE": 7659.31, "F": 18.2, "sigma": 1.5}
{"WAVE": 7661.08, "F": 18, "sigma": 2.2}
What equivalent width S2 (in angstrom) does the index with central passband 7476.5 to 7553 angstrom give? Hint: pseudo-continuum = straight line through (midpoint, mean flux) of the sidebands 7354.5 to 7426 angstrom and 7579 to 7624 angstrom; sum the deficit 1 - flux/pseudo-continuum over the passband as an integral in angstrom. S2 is -0.59 angstrom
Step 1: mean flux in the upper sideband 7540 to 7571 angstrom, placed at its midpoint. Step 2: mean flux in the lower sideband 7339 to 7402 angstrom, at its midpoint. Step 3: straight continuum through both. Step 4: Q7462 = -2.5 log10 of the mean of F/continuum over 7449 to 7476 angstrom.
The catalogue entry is 0.01 mag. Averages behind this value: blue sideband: 19.2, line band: 19.2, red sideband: 19.7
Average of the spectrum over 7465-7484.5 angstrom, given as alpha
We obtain 18.6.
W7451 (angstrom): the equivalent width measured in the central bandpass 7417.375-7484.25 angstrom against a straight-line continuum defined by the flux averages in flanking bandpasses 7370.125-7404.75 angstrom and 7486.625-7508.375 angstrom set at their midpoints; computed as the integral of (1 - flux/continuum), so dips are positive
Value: 2.2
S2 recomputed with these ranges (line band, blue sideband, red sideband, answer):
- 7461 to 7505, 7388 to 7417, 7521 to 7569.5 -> 0.7 angstrom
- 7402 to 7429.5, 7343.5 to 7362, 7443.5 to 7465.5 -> 0.5 angstrom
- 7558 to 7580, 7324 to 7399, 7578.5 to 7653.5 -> 0.2 angstrom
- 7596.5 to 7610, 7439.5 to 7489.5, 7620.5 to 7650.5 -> -0.4 angstrom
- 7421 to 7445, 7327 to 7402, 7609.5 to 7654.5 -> 0.5 angstrom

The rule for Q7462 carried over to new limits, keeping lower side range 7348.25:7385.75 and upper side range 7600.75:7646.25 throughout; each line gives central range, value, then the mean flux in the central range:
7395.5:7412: -0.05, 20.2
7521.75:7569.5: -0.04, 19.5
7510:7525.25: -0.02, 19.3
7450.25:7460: -0.01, 19.3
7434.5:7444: -0.01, 19.4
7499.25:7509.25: -0.03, 19.4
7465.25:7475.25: -0.01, 19.3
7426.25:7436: 0.05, 18.4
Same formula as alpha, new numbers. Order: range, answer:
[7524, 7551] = 19.7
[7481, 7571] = 19.3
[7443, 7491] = 19.1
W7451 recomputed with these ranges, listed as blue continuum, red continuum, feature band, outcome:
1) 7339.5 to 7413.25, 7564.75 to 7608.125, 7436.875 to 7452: -0.29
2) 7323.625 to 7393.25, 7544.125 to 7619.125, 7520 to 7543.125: 0.08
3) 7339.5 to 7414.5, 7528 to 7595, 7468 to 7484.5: 0.67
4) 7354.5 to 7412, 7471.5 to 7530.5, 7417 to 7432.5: 1.12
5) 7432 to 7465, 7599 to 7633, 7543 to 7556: -1.15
